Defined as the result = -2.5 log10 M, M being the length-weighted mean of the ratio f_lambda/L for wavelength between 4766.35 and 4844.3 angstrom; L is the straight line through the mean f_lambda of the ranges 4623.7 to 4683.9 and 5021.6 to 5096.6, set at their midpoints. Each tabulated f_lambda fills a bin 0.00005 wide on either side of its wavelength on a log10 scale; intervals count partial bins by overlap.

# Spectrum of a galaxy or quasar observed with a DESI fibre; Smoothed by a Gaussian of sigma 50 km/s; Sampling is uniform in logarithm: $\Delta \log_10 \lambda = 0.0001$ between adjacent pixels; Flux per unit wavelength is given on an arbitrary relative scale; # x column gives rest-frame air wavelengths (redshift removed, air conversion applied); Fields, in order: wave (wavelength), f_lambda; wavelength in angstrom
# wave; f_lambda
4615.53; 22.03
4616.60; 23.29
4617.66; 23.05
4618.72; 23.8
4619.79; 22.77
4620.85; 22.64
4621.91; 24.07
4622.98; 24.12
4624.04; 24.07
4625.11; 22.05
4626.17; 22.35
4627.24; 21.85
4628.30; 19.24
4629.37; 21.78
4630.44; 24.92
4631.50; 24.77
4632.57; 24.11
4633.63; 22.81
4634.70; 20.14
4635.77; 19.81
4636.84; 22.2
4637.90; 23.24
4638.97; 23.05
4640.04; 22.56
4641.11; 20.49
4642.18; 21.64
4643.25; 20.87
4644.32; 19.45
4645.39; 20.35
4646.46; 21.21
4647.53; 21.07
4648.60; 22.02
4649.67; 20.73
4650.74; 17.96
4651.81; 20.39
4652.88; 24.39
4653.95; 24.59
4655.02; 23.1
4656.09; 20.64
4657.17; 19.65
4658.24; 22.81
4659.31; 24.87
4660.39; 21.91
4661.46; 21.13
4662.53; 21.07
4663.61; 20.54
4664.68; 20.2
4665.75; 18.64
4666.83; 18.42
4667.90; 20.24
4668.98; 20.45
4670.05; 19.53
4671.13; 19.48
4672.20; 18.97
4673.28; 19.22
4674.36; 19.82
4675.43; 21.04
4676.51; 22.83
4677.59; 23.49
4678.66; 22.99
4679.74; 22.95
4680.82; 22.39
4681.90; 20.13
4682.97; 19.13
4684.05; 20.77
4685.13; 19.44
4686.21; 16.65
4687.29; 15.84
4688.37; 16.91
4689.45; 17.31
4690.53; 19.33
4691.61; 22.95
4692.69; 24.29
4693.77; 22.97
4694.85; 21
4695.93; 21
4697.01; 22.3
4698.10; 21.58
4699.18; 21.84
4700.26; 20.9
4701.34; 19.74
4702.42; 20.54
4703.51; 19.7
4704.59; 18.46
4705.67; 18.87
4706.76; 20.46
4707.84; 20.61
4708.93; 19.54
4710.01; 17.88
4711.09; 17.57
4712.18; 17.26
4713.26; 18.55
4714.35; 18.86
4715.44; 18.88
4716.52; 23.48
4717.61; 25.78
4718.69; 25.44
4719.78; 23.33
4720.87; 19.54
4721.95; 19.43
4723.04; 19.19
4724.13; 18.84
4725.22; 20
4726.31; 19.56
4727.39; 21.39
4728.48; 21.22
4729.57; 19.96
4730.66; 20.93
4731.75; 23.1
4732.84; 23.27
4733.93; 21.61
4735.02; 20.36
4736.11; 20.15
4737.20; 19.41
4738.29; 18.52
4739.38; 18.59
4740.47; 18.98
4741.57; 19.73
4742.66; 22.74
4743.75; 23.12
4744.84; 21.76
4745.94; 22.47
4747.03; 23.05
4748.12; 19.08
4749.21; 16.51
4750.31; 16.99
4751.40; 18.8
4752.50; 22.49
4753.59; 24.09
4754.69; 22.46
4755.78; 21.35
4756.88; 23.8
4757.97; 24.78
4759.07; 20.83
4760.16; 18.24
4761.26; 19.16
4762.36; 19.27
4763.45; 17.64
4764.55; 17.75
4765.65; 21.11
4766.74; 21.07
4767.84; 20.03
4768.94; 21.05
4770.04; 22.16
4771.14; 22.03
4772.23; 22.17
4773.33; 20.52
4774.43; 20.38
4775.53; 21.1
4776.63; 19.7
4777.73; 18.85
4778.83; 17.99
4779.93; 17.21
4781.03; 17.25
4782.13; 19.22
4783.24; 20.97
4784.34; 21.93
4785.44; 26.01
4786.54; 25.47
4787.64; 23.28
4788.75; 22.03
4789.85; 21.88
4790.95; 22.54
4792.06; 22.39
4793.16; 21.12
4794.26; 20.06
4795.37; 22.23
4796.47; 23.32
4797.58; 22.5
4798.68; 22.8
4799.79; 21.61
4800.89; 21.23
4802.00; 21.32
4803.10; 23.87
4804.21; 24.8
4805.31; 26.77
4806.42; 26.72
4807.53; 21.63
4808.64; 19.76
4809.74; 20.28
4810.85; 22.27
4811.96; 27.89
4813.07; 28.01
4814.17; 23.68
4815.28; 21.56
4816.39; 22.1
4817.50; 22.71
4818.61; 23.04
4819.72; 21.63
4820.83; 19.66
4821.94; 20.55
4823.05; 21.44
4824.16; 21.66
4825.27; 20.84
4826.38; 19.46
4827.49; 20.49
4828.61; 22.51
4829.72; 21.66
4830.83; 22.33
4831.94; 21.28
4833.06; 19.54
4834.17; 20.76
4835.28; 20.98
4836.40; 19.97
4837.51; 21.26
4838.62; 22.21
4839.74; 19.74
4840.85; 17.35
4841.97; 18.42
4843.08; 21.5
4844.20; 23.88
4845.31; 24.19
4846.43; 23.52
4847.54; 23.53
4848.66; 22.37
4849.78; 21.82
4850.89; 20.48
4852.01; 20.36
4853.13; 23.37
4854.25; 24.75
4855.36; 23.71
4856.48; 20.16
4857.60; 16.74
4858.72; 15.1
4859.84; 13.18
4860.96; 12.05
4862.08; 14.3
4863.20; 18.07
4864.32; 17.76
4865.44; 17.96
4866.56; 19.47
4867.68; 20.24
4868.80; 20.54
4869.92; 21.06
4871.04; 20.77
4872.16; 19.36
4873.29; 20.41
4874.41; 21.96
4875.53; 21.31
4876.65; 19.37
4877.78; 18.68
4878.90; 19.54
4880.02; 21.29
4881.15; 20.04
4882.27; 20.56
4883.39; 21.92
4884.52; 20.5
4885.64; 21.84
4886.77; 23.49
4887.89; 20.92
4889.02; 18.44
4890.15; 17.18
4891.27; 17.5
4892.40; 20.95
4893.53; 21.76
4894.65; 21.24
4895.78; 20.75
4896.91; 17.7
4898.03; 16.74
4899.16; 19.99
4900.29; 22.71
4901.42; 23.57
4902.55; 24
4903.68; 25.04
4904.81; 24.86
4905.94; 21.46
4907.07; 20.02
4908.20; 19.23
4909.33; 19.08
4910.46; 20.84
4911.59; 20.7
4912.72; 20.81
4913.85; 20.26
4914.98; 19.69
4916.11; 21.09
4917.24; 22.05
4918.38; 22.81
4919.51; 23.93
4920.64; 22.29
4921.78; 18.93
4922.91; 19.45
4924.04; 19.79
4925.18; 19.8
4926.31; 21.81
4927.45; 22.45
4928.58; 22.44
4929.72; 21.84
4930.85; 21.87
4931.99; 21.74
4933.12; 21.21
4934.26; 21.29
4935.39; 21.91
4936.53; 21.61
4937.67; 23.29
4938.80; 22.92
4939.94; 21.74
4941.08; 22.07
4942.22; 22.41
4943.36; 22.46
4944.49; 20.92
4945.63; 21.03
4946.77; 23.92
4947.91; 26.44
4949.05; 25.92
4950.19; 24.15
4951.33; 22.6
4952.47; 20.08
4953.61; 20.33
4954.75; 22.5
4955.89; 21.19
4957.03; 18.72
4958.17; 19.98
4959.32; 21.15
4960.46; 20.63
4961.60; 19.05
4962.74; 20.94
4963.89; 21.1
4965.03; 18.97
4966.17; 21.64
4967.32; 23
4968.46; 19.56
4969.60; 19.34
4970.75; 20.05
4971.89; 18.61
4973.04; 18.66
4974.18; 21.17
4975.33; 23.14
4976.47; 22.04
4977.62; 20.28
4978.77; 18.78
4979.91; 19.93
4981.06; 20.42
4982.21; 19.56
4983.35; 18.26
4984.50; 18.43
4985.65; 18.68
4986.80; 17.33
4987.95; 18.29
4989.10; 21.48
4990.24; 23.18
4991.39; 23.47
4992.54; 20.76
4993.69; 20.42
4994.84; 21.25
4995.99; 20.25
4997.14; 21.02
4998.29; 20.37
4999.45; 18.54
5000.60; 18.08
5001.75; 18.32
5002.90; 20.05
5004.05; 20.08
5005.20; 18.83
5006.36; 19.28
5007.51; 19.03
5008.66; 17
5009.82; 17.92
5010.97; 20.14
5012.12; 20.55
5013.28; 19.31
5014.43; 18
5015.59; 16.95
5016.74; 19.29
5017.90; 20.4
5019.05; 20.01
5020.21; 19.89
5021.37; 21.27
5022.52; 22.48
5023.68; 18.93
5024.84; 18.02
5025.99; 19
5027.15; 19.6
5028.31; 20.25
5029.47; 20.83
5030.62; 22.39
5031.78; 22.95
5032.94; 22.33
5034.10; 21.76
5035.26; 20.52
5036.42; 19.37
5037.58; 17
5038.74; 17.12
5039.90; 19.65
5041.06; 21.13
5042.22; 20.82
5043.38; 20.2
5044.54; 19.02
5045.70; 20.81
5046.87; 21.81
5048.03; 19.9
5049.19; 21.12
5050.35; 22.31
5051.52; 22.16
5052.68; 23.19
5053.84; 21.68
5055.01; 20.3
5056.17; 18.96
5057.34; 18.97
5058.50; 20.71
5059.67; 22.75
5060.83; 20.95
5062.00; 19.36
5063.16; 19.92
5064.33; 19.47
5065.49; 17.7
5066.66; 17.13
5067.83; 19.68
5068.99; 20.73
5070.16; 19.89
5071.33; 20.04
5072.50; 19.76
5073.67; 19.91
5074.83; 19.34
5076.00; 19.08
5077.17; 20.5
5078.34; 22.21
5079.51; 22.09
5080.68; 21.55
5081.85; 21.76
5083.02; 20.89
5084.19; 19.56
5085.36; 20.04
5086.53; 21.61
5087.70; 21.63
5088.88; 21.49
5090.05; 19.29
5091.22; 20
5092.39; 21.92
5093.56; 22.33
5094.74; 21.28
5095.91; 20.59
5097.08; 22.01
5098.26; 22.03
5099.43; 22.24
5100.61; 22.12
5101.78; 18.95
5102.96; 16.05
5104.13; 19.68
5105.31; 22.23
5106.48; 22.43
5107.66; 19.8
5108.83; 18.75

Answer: -0.03 mag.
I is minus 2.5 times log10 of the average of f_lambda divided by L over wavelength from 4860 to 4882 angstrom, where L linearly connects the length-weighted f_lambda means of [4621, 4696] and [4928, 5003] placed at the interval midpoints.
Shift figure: 0.106 mag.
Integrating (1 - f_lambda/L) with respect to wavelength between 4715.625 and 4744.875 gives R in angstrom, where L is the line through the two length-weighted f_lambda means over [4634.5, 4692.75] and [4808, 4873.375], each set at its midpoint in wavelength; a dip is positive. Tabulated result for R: -0.4 angstrom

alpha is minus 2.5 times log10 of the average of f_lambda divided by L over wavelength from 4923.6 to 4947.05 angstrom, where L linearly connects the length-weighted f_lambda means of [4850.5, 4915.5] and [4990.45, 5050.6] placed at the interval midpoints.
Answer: -0.09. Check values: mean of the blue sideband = 20.1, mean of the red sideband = 20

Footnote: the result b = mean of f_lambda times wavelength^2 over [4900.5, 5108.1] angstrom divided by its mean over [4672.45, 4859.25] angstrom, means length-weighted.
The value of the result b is 1.1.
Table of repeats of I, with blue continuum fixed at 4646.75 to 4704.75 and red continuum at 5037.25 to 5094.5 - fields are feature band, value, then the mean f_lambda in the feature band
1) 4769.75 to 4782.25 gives 0.043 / 19.9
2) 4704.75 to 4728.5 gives 0.027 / 20.2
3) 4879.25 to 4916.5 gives -0.012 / 20.8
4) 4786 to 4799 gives -0.091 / 22.5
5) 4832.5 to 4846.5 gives -0.017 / 20.9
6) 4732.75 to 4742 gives 0.043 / 19.9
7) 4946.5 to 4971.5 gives -0.044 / 21.4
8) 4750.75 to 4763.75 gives -0.022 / 21.1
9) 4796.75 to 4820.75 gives -0.121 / 23.1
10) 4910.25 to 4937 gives -0.038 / 21.3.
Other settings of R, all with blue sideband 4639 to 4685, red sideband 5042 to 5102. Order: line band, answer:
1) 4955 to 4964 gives 0.2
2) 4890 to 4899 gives 0.6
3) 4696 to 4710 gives 0.5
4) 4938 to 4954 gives -1.5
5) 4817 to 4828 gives -0.1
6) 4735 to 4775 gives 0.7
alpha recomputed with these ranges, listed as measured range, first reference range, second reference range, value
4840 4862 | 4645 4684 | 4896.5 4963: 0.06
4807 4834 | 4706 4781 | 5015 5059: -0.08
